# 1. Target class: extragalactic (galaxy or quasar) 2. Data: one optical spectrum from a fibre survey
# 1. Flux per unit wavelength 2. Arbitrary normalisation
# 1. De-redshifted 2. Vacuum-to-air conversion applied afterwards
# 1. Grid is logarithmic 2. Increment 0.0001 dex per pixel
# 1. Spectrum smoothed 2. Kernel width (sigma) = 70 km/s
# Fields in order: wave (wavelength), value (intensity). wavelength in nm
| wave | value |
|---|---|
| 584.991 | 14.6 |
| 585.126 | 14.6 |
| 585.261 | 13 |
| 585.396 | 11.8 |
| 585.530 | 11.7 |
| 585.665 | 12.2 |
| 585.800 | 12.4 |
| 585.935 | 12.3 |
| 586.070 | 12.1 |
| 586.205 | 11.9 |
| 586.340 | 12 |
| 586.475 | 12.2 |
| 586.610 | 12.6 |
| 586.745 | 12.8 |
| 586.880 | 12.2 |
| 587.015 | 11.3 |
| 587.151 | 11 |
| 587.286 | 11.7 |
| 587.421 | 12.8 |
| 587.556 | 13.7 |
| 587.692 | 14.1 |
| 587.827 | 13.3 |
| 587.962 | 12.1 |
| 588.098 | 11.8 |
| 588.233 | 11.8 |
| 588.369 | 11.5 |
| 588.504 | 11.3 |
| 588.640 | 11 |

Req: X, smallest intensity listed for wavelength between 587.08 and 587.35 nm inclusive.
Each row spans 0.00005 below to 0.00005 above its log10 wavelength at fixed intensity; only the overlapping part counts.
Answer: 11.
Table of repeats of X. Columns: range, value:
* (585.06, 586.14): 11.7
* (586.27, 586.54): 12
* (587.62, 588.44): 11.5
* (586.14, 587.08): 11.3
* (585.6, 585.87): 12.2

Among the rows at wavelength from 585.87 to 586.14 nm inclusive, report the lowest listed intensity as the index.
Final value 12.1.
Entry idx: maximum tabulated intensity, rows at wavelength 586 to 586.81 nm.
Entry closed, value 12.8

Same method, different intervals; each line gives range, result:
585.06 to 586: 14.6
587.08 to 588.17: 14.1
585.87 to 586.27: 12.3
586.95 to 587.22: 11.3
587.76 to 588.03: 13.3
